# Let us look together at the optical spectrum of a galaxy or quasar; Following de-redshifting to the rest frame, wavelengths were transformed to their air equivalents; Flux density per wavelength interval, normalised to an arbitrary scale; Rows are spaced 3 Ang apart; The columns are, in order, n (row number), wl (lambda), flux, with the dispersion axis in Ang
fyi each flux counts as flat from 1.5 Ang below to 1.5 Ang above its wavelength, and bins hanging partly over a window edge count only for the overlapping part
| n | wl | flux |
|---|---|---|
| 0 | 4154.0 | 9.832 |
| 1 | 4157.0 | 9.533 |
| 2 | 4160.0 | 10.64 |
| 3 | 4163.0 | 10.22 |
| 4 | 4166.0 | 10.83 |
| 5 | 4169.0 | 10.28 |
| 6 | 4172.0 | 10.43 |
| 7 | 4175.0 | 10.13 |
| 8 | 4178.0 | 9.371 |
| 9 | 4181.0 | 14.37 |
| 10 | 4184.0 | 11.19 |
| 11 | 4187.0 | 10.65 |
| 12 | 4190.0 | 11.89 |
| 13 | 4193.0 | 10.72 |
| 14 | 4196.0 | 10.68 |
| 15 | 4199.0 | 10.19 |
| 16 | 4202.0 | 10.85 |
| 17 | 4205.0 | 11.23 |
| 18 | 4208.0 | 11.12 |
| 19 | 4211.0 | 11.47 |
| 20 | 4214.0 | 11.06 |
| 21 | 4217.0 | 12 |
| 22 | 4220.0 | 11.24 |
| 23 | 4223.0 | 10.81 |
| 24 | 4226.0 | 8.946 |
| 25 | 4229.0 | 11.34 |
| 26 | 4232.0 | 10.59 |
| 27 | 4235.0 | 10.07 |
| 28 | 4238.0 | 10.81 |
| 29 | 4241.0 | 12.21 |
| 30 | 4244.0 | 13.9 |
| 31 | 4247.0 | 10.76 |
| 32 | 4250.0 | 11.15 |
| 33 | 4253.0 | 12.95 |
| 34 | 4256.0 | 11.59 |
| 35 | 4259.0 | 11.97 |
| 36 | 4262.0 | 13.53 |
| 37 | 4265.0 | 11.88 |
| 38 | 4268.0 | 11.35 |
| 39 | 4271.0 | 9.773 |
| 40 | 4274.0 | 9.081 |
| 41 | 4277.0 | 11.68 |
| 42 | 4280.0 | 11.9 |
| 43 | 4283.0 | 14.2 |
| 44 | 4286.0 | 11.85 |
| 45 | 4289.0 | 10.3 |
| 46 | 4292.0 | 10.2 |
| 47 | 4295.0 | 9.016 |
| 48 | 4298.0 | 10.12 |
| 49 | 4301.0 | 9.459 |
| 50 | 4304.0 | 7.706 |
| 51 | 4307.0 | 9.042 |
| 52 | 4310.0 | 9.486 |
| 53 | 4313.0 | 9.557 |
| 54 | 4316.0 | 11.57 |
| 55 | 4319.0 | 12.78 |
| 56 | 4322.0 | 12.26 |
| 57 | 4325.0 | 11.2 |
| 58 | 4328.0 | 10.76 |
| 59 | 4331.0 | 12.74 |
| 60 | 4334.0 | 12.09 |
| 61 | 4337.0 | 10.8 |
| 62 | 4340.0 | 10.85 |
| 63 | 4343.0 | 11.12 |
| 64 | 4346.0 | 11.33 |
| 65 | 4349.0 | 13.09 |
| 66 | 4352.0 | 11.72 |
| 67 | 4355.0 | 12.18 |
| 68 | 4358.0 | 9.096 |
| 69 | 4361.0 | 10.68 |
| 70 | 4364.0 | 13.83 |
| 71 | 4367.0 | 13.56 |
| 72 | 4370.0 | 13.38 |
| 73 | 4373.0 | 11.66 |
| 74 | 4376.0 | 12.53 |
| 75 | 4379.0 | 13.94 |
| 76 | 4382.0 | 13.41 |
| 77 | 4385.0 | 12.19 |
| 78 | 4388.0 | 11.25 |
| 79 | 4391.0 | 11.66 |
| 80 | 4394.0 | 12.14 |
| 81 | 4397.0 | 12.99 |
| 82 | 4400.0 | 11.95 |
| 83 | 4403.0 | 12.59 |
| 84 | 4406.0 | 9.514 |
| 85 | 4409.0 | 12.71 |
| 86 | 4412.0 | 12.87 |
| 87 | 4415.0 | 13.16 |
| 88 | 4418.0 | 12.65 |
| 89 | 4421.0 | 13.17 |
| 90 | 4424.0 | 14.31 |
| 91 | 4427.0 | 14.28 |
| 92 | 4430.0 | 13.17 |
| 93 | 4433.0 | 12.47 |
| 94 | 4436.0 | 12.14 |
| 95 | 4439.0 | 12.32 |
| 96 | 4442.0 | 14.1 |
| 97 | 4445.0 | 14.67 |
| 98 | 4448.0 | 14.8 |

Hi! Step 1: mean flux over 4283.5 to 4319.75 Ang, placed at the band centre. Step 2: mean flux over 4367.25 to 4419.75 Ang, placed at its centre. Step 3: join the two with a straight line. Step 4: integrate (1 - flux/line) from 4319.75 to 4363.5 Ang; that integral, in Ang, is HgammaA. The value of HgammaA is -1.5 Ang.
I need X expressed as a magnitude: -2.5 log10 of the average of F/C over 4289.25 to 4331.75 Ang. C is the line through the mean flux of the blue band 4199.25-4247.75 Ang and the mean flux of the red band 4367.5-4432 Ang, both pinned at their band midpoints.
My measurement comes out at 0.15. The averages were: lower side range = 11.1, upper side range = 12.7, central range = 10.4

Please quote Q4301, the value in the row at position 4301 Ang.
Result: 9.459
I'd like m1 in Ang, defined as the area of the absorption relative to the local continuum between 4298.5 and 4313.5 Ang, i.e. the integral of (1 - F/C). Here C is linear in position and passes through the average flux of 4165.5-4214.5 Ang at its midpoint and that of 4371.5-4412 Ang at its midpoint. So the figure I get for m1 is 3.3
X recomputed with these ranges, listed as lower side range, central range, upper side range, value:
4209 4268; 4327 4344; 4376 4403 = 0.063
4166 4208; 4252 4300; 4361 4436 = 0.033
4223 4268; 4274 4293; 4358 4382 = 0.030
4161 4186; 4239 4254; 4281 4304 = -0.138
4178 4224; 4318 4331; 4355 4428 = 0.019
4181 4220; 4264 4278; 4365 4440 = 0.101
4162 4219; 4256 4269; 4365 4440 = -0.054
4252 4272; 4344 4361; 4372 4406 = 0.070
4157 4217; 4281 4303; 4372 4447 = 0.103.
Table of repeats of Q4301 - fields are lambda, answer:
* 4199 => 10.19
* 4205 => 11.23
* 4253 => 12.95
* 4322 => 12.26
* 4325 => 11.2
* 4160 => 10.64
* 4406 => 9.514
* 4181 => 14.37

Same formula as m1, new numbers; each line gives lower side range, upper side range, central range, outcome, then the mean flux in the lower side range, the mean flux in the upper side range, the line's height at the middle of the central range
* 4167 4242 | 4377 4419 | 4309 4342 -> 1.5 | 10.9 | 12.4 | 11.8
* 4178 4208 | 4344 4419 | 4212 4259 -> 0.5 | 11.2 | 12.2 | 11.4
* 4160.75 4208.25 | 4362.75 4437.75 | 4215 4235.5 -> 0.8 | 10.9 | 12.7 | 11.2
